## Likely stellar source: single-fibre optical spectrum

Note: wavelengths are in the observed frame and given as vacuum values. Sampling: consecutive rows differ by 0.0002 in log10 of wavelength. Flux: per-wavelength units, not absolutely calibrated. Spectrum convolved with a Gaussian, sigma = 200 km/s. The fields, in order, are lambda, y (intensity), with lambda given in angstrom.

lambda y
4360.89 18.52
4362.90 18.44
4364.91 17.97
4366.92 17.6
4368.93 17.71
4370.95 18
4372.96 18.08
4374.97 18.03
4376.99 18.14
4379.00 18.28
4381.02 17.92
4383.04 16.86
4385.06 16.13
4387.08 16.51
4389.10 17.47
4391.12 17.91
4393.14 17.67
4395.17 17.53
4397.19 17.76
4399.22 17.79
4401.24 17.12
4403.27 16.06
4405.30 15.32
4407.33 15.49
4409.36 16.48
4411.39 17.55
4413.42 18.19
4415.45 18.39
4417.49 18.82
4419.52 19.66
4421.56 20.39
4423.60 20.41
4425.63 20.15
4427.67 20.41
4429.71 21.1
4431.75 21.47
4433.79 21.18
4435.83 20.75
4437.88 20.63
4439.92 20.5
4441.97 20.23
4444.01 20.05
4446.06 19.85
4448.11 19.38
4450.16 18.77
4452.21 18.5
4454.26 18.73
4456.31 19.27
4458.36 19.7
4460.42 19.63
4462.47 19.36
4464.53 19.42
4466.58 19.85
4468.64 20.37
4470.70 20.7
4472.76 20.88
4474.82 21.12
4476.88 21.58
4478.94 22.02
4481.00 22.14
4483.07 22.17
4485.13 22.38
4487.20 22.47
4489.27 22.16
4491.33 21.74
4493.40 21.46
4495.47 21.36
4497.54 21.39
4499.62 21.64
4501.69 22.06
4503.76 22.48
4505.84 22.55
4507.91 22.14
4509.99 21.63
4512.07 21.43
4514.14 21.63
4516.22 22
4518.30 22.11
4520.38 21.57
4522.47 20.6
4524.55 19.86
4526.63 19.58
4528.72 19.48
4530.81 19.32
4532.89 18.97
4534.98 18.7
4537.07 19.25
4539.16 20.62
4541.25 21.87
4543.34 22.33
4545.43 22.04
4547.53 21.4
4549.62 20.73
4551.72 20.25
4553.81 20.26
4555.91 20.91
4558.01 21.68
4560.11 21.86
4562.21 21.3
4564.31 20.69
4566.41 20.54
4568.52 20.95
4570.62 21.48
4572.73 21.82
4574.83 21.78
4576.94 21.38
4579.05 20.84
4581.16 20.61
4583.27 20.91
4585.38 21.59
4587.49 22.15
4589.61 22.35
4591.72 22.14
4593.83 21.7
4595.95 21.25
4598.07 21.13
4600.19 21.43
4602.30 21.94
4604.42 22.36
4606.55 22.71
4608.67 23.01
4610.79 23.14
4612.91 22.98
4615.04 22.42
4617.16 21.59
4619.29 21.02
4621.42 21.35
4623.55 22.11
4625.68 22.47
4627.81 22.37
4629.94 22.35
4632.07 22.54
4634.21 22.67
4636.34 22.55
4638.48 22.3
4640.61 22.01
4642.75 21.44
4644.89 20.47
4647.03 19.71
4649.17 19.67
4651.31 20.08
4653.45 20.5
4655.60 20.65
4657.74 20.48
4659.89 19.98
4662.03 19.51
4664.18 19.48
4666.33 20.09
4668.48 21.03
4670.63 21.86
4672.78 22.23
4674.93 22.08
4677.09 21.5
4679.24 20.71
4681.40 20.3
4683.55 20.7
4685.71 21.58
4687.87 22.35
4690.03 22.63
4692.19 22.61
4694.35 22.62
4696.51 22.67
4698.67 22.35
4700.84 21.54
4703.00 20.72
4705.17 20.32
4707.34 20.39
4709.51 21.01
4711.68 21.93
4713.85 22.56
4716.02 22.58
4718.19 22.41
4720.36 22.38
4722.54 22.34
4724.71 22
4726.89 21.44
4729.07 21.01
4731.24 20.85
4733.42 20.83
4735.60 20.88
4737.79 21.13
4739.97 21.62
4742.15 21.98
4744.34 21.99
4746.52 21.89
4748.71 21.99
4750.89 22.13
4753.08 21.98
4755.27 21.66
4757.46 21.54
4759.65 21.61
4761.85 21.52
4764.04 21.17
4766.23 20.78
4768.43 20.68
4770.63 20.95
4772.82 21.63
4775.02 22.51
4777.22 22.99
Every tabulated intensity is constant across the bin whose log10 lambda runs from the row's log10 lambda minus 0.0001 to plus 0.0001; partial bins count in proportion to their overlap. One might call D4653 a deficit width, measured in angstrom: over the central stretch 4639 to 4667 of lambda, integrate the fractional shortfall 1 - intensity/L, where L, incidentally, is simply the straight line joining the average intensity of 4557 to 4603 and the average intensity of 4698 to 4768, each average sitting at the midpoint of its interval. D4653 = 1.5 angstrom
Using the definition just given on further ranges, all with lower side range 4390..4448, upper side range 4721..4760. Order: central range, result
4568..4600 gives -1.9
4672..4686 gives -0.1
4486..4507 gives -2.6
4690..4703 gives -0.6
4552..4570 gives -0.8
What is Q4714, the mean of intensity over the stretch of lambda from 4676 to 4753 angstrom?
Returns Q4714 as 21.7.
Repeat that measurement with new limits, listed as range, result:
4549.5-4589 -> 21.2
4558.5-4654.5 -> 21.6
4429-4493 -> 20.6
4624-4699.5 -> 21.4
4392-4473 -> 19.1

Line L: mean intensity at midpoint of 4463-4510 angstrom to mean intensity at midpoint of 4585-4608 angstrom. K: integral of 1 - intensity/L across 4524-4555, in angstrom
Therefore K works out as 2.0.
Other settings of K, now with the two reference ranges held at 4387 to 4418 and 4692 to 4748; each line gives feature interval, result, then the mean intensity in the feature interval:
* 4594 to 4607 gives -1.1 angstrom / 21.7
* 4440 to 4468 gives -2.4 angstrom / 19.5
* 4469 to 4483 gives -2.4 angstrom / 21.4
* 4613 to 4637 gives -2.1 angstrom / 22.2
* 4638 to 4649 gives -0.2 angstrom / 21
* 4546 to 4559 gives -1.1 angstrom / 20.9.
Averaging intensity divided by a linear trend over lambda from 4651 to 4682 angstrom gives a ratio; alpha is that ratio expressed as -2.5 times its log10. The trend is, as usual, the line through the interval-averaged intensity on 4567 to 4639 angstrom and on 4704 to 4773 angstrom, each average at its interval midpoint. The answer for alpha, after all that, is 0.05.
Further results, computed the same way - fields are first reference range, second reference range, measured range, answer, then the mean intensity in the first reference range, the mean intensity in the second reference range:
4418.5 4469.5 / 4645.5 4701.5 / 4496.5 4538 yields -0.03 mag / 20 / 21.1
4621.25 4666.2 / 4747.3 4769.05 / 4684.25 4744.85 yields -0.02 mag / 21.1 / 21.5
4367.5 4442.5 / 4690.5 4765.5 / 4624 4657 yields -0.03 mag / 18.4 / 21.7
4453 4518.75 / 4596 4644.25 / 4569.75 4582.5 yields 0.03 mag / 21.2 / 22.1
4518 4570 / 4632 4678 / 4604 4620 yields -0.08 mag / 20.7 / 21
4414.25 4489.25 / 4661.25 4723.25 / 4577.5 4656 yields -0.03 mag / 20.4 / 21.5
